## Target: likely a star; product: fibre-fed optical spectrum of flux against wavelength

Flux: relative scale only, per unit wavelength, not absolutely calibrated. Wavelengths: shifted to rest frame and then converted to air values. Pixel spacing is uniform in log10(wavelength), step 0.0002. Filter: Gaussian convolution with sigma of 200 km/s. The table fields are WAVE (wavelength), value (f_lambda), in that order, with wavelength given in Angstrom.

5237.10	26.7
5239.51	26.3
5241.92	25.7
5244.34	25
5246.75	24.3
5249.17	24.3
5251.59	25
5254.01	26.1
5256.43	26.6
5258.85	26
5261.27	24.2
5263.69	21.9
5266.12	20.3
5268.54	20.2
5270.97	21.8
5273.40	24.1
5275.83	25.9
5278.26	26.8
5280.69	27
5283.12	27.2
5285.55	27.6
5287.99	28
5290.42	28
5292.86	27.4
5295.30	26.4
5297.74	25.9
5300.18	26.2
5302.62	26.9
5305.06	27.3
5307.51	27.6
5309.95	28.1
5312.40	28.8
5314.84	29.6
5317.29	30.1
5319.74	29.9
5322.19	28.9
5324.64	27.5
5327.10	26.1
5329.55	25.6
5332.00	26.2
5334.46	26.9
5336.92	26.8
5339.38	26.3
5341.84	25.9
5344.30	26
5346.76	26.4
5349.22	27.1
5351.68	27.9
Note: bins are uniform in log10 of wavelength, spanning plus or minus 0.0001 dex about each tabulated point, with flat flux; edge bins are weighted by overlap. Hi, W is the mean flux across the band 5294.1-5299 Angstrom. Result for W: 26.1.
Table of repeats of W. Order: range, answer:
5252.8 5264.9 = 25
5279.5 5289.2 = 27.5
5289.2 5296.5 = 27.3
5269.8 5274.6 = 22.9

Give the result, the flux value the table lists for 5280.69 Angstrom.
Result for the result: 27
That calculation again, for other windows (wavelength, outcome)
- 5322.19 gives 28.9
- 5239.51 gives 26.3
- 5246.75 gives 24.3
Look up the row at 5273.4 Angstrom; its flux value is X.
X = 24.1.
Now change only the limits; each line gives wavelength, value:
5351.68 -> 27.9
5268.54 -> 20.2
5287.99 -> 28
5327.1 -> 26.1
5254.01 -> 26.1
